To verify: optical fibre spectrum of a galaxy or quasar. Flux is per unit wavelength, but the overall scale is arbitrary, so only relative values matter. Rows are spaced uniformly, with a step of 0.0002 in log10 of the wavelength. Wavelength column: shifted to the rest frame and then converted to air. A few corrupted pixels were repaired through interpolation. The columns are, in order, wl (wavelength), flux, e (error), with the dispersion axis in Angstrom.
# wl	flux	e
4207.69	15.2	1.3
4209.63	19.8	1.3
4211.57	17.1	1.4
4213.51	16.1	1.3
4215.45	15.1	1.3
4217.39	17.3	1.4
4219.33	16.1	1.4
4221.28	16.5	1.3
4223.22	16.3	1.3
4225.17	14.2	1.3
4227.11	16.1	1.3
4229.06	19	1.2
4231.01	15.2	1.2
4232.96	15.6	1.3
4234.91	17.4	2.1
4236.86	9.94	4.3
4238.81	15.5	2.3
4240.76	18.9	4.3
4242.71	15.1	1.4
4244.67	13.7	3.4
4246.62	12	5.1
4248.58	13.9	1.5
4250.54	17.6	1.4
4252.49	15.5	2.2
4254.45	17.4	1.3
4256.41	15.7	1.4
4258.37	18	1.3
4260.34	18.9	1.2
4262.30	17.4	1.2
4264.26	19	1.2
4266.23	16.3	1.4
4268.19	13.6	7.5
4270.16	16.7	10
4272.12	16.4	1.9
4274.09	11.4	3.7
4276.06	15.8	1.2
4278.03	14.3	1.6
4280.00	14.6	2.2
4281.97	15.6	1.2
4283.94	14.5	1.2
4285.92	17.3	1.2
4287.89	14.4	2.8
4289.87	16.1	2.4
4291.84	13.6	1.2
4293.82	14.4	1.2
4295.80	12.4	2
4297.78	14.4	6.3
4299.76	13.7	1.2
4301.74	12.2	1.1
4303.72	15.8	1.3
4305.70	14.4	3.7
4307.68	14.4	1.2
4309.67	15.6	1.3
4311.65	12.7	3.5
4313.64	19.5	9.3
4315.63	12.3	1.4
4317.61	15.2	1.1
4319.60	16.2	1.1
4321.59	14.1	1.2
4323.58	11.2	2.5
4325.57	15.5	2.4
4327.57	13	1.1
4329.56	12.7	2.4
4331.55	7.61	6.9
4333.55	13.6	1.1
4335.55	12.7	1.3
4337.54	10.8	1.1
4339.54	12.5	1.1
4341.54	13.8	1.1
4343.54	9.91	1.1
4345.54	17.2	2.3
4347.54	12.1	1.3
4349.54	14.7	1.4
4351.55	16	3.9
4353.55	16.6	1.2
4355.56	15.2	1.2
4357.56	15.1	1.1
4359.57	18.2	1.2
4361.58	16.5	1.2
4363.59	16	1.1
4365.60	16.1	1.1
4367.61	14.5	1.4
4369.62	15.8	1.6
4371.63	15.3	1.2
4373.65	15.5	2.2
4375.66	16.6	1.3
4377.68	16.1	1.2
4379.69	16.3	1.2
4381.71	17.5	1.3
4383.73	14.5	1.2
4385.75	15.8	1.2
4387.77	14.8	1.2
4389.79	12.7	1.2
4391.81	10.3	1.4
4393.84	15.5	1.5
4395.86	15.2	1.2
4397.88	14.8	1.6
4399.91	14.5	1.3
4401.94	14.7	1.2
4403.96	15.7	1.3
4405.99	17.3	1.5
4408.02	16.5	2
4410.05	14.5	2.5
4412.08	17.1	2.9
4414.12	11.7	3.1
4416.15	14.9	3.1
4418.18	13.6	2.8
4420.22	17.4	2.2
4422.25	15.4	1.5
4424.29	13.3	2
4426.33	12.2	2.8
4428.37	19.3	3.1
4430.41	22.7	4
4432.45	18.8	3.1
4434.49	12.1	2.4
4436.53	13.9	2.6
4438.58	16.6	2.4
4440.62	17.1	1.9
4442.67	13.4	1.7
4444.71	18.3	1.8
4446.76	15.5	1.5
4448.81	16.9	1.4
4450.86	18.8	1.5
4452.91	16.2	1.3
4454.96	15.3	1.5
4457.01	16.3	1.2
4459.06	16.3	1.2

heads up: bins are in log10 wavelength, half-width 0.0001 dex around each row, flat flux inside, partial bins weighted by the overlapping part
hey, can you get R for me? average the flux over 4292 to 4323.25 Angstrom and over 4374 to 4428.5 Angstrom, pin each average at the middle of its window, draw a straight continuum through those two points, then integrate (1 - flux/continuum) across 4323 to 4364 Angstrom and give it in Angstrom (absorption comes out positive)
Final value 2.2 Angstrom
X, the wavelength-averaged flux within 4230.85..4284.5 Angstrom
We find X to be 15.6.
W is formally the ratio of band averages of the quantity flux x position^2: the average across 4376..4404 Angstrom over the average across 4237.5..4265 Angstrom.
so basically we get 0.98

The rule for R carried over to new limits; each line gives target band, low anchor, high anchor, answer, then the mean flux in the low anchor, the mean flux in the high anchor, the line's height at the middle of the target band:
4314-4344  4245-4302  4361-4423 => 4.6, 15.3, 15.3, 15.3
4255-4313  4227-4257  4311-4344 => -3.3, 15.5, 13.2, 14.4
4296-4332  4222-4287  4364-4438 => 3.7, 15.7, 15.4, 15.6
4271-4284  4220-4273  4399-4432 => 1.0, 16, 15.7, 15.9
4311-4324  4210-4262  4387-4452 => 0.9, 16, 15.5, 15.8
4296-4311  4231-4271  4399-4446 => 1.5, 15.9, 15.7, 15.8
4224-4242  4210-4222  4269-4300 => 0.4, 16.5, 14.7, 16.1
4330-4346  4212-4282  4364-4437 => 3.5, 15.8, 15.4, 15.5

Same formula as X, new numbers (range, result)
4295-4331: 14.1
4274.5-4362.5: 14.3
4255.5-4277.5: 16.2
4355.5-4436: 15.5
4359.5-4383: 16.1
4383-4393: 13.6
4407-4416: 14.9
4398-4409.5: 15.6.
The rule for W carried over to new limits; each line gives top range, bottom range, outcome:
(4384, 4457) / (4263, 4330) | 1.12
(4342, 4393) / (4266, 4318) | 1.07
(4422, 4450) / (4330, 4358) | 1.26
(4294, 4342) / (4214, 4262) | 0.89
